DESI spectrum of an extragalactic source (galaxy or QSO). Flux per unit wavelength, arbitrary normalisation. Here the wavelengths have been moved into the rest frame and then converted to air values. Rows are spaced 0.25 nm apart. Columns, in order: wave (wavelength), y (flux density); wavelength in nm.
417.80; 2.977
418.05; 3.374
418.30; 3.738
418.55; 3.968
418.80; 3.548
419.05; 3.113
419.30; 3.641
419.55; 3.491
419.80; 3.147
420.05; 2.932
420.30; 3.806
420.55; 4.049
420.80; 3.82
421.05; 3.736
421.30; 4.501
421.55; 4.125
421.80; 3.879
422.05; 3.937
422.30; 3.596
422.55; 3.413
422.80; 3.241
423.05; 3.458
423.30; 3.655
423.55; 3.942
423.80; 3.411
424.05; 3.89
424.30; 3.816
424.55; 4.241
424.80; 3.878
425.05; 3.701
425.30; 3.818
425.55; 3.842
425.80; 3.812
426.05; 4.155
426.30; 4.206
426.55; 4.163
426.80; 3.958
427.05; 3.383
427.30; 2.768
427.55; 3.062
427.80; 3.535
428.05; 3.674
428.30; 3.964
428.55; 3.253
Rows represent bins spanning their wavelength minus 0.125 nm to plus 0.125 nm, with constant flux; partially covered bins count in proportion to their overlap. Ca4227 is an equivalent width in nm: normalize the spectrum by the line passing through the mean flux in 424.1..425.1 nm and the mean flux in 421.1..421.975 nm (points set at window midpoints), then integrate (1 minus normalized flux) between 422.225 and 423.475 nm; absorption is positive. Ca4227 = 0.17 nm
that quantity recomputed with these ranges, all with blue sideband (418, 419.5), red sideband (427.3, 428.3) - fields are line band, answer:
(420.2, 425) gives -0.42 nm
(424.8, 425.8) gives -0.10 nm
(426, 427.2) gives -0.18 nm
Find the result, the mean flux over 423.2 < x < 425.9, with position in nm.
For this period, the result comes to 3.82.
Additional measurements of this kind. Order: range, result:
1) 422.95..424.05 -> 3.65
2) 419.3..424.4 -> 3.69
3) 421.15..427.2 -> 3.83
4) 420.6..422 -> 4.01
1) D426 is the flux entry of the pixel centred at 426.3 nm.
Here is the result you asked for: 4.206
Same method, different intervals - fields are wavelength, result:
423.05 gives 3.458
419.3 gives 3.641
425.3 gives 3.818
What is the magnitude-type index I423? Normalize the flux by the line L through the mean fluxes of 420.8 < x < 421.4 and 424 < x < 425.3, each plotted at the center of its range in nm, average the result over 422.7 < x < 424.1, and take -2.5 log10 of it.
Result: 0.10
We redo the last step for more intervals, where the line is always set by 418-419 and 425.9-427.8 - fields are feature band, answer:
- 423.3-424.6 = -0.05 mag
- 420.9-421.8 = -0.12 mag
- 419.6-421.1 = 0.02 mag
